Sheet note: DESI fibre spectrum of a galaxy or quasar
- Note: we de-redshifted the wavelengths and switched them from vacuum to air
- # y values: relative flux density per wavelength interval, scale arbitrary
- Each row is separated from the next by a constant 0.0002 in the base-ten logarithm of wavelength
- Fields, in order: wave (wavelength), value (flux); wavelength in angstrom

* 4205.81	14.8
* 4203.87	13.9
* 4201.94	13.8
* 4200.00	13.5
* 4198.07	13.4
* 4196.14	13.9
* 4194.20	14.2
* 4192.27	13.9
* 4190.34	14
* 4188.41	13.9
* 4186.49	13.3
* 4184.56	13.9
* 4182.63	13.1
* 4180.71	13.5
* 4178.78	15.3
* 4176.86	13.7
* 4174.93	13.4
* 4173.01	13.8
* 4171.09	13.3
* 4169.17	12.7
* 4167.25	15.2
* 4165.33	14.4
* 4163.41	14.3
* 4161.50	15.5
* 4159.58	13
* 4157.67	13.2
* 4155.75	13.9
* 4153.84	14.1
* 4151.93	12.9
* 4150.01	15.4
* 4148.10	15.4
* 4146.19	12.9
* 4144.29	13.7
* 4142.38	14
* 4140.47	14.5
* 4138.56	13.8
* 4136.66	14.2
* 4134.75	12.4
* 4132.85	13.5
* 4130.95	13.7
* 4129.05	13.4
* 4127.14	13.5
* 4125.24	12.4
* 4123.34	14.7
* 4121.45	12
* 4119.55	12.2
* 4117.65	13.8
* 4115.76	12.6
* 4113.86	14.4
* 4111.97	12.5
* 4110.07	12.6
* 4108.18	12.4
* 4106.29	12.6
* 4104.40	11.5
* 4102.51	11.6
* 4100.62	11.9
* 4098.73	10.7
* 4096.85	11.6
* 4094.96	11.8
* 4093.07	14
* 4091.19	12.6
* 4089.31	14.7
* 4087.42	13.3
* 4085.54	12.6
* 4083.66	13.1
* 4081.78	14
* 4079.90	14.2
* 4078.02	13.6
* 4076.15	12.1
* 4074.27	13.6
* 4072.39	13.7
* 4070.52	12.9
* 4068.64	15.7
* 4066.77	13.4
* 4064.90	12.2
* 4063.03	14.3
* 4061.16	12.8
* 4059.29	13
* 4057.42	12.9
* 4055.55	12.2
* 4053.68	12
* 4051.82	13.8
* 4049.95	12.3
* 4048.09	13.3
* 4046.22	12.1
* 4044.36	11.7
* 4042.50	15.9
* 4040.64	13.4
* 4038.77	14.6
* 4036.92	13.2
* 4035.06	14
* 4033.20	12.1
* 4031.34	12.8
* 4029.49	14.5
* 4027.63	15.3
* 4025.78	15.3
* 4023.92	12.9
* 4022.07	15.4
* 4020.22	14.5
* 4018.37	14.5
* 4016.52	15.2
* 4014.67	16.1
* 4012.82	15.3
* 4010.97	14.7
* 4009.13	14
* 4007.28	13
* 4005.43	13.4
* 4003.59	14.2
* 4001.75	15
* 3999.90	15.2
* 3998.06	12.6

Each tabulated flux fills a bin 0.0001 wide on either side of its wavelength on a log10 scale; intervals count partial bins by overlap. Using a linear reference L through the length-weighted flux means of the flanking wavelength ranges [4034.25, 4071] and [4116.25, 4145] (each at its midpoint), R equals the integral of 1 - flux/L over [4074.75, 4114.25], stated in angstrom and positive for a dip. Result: 1.9 angstrom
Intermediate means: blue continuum 13.3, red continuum 13.4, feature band 12.7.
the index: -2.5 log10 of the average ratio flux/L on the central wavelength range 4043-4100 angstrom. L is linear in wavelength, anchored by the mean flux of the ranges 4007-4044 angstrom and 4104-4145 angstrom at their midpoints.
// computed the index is 0.06 mag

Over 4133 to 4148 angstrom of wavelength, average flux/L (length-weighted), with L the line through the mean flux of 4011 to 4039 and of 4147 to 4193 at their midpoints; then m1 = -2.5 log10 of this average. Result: 0.024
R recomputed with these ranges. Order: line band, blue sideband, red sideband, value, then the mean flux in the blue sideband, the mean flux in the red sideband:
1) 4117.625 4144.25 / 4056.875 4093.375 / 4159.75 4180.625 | 0.7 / 13.4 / 14.1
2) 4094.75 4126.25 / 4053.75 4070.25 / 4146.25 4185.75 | 2.6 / 13.2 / 14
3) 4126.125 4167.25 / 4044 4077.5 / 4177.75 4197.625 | -0.9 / 13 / 13.9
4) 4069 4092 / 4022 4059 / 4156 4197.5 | 0.2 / 13.4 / 13.9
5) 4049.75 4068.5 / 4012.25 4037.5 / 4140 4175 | 1.6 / 14.4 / 14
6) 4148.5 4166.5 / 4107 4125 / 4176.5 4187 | -0.8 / 13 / 13.8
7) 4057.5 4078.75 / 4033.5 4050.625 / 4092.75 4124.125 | -0.6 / 13.4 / 12.5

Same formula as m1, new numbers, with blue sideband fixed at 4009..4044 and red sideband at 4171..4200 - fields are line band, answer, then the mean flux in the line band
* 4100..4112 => 0.16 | 12.1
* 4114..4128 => 0.07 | 13.1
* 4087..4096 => 0.07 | 13.2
